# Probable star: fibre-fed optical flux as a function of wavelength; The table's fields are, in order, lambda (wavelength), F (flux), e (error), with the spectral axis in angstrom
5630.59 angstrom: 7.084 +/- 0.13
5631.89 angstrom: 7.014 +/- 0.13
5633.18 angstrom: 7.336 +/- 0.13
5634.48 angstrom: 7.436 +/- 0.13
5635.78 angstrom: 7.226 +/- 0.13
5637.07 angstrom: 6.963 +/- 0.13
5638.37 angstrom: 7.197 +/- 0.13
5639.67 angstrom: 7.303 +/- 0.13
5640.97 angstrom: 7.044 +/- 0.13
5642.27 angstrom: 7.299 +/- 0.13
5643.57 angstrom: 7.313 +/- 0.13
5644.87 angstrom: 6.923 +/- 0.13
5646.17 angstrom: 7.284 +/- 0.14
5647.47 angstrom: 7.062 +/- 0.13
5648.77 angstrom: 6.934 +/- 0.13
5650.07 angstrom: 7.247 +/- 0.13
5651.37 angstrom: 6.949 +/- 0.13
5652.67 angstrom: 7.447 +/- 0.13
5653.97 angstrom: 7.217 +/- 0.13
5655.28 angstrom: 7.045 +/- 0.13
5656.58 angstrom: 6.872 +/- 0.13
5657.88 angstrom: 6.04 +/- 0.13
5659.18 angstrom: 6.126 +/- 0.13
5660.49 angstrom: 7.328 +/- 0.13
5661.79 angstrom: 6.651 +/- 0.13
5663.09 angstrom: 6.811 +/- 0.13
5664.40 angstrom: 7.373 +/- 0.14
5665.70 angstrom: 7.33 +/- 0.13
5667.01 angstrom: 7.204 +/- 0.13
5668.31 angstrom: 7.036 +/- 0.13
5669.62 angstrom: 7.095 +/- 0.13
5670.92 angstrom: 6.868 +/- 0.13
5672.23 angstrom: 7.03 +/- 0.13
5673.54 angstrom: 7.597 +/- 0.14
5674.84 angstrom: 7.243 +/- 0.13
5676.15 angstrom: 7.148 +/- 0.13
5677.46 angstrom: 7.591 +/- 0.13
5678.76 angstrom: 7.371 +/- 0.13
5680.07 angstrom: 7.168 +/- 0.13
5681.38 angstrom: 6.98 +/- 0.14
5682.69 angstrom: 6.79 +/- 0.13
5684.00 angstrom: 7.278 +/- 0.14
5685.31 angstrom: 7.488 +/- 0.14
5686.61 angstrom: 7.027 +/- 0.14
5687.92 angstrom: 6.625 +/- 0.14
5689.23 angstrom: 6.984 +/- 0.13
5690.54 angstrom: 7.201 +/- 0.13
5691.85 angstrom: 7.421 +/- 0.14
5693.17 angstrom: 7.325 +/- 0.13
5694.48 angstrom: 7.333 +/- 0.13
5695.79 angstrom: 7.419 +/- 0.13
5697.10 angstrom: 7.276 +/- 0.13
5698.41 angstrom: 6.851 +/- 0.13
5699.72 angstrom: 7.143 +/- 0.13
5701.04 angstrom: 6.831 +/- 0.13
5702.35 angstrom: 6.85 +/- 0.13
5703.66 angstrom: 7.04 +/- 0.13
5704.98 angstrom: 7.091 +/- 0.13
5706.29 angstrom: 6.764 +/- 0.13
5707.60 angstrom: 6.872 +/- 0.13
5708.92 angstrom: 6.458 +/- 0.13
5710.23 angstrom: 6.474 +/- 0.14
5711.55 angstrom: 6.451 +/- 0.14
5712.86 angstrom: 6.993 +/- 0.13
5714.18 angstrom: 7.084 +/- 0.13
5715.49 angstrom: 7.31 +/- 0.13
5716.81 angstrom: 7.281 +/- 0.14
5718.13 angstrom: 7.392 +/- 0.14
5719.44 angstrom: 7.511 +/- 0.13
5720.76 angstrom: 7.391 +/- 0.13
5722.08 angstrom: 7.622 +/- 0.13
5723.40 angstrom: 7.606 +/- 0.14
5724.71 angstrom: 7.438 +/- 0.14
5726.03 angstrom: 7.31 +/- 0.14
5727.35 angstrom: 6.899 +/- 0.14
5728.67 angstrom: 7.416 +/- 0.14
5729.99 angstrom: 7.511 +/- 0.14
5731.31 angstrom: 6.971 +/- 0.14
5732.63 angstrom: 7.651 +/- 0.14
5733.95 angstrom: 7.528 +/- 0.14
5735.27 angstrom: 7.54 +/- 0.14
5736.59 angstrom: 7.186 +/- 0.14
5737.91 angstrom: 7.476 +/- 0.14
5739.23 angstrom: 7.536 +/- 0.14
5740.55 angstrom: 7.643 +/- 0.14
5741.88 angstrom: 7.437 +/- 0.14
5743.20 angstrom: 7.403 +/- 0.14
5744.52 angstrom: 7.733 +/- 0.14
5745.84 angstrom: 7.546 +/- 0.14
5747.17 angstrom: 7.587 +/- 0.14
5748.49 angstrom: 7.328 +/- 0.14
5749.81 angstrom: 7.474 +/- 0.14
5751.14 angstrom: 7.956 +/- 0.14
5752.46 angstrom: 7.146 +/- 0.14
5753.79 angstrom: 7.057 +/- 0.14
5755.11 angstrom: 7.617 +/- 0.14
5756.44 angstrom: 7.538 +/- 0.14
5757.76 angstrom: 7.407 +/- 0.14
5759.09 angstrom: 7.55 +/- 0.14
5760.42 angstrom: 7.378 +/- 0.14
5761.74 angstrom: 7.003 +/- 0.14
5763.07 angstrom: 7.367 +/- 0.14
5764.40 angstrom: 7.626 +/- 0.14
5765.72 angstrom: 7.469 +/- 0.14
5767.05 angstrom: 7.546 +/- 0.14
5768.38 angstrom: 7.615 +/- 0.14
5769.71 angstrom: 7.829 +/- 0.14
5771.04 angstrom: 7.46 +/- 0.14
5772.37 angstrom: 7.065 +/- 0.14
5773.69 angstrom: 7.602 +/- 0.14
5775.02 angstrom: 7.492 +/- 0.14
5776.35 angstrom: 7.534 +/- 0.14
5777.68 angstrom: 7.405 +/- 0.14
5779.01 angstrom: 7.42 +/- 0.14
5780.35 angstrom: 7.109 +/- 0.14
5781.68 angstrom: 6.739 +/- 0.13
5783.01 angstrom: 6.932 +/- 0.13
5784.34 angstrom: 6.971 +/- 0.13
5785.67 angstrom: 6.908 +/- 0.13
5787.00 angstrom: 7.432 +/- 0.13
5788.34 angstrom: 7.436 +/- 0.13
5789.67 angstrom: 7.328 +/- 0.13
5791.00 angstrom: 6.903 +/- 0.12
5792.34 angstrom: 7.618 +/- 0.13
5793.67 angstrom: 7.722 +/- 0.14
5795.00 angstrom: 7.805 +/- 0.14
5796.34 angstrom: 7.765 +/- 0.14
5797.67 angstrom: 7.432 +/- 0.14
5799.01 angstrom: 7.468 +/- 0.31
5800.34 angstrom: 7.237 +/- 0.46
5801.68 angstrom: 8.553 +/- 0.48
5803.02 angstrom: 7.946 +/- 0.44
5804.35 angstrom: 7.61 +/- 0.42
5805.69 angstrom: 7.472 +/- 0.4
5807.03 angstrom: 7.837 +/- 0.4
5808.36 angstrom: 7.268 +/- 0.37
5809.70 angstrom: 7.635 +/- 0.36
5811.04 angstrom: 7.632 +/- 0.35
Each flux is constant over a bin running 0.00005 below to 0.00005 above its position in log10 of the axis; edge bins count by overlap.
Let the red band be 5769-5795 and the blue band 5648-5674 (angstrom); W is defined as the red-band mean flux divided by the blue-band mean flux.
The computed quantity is 1.05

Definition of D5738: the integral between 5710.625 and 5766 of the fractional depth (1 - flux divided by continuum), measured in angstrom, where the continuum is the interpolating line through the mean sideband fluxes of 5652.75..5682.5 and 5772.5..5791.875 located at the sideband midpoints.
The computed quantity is -1.7 angstrom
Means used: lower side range 7.05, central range 7.39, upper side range 7.23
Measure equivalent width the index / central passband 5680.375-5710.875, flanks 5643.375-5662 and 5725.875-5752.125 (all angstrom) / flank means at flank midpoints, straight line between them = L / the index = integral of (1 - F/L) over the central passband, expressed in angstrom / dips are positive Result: 0.8 angstrom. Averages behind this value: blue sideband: 6.96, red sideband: 7.46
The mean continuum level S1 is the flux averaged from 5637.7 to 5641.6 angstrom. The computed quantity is 7.17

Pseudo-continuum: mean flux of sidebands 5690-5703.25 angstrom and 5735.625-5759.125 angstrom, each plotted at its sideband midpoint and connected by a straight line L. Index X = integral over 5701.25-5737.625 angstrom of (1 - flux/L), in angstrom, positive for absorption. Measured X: 0.67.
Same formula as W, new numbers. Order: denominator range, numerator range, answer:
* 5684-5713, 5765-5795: 1.05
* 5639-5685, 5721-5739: 1.04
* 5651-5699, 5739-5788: 1.04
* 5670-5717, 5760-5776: 1.06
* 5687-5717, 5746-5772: 1.07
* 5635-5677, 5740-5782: 1.05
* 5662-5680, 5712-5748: 1.03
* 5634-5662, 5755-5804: 1.06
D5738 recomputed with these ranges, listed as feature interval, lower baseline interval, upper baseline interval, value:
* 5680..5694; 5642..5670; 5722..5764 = 0.1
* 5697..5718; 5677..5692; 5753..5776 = 0.9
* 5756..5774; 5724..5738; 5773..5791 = -0.4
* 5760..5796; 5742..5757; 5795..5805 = 1.2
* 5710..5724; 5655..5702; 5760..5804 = 0.0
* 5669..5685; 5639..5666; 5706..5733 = -0.3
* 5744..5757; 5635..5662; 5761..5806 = -0.3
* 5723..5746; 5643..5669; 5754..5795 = -0.6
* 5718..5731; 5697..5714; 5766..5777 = -0.7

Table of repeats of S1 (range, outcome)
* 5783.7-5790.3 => 7.22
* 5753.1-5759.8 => 7.42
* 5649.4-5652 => 7.1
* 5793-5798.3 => 7.69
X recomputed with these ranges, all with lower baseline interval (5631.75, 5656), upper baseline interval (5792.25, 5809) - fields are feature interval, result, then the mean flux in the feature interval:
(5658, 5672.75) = 0.6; 6.95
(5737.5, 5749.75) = 0.0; 7.52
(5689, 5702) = 0.3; 7.17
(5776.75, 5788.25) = 0.7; 7.14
